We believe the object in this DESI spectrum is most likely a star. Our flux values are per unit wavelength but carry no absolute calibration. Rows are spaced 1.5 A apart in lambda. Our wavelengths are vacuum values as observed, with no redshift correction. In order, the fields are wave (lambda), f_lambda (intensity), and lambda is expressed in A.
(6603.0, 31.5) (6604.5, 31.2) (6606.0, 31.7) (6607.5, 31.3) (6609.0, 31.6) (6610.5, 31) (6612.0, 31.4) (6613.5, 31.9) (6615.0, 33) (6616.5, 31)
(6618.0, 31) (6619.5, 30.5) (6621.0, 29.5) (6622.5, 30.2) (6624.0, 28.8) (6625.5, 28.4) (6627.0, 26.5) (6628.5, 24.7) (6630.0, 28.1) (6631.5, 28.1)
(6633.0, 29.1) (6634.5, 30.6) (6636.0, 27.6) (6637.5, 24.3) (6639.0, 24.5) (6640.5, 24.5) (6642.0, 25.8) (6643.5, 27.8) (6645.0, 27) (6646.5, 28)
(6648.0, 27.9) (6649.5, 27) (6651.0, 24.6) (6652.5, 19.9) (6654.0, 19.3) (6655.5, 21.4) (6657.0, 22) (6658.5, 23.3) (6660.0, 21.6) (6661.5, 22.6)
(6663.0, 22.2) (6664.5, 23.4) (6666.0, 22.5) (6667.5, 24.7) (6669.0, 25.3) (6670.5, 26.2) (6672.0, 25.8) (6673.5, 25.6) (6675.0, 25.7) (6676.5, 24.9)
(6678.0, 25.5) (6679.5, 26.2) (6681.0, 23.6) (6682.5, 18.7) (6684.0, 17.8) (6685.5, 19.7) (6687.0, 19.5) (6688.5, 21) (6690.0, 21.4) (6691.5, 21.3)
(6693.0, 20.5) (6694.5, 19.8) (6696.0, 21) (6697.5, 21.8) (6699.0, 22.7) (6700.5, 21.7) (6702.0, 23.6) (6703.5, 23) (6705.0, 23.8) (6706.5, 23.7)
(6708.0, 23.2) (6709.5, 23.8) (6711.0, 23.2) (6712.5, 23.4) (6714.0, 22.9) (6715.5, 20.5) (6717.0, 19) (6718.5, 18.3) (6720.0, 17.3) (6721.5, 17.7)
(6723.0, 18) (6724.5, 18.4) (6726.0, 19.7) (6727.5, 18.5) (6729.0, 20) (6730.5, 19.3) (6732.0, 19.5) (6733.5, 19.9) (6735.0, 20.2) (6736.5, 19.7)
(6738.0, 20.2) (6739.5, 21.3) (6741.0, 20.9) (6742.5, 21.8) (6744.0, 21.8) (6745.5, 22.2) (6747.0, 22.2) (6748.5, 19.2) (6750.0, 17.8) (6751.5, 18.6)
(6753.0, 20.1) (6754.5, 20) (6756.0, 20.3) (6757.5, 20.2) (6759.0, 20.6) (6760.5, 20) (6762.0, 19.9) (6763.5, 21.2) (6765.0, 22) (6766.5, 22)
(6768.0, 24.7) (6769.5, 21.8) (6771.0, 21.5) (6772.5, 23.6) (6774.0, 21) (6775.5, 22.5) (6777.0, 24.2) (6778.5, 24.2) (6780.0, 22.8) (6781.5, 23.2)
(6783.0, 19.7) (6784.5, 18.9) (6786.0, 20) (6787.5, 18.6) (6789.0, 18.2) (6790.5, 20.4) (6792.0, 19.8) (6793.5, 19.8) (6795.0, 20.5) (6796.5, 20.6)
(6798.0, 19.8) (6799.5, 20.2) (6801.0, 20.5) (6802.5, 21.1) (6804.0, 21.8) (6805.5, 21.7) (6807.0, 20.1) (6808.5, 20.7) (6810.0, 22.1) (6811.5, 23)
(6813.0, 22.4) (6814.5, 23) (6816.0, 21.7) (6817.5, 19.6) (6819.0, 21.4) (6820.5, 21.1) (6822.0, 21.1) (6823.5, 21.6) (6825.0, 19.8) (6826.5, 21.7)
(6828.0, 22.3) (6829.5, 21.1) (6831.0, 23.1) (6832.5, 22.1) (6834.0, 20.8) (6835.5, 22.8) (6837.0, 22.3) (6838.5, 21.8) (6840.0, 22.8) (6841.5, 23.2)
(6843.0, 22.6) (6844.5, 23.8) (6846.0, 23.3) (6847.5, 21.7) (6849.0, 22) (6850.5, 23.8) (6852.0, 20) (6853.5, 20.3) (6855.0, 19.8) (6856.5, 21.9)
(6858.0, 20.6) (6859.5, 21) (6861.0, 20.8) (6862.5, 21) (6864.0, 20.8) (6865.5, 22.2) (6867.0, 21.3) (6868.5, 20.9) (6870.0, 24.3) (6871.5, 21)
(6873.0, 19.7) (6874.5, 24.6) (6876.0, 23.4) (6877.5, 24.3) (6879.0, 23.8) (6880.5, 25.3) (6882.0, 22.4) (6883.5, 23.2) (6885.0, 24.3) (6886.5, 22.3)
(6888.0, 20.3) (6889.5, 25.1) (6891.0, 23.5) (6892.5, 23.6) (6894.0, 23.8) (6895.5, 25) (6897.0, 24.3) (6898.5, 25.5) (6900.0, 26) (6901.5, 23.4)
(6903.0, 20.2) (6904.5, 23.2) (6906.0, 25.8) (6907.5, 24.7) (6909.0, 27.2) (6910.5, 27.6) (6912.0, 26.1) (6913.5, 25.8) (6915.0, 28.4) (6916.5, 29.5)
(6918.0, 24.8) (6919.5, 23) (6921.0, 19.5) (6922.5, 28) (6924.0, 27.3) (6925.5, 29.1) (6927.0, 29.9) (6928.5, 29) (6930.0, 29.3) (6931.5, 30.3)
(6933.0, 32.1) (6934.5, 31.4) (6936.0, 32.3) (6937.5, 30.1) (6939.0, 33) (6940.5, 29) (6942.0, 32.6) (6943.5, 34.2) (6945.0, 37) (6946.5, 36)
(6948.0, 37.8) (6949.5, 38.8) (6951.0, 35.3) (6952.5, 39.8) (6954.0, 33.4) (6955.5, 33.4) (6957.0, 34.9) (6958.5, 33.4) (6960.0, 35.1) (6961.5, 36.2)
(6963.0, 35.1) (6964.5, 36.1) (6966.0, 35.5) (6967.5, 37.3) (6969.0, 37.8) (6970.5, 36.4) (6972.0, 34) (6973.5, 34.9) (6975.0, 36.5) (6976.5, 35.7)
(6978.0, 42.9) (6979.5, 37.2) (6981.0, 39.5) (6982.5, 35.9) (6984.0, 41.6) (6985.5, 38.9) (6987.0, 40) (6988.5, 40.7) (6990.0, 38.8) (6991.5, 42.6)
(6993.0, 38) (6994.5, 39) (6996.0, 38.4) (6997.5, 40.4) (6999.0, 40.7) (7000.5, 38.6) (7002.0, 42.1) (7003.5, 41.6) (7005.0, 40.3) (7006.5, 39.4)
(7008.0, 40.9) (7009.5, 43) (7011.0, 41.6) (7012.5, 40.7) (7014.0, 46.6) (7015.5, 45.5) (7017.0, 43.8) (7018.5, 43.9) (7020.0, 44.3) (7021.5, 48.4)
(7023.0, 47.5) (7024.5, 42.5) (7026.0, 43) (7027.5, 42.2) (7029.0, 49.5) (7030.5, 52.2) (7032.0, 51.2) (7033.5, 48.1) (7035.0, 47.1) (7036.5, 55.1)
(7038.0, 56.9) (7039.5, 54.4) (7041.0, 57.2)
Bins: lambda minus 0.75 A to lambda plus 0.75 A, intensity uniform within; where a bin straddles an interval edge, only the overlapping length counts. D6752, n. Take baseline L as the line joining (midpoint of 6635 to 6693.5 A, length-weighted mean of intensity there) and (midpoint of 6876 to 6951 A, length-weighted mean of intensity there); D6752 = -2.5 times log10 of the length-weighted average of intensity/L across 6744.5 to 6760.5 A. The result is 0.23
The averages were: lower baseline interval 23.6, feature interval 20.1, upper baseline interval 27.4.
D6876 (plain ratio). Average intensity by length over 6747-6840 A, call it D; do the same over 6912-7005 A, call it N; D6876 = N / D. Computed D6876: 1.64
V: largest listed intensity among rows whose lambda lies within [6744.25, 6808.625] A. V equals 24.7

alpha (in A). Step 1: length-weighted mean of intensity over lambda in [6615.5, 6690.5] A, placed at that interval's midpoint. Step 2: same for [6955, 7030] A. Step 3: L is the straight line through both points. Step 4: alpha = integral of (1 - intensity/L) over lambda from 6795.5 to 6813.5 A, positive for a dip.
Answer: 6.0 A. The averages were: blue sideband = 25.1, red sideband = 39.9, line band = 21.1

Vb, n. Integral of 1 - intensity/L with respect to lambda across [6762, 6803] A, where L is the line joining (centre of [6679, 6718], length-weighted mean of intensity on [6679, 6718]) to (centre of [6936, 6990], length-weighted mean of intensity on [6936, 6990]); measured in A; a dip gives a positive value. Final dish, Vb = 7.94 A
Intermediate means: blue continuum 21.7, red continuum 36.2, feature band 21.2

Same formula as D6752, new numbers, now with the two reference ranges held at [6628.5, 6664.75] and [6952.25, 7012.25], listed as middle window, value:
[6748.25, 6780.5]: 0.36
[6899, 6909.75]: 0.40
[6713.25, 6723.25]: 0.41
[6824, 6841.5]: 0.42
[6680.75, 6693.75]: 0.30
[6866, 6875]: 0.47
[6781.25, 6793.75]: 0.48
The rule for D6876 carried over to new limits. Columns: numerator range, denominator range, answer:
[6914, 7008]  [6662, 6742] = 1.62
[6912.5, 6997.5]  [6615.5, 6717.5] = 1.40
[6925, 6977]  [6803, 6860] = 1.57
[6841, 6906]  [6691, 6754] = 1.09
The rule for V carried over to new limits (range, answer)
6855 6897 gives 25.3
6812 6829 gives 23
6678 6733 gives 26.2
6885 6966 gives 39.8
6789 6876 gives 24.6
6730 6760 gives 22.2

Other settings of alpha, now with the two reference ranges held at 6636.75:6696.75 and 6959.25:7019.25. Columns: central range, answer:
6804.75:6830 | 7.7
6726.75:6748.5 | 5.2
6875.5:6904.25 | 9.0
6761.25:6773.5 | 2.7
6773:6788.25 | 3.9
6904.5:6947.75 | 8.6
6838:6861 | 7.5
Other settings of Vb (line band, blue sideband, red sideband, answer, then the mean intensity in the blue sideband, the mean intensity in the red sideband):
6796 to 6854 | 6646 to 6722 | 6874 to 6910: 4.6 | 22.5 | 24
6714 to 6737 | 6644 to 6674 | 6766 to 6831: 3.6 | 24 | 21.3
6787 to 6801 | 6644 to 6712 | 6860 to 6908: 2.0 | 23.1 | 23.1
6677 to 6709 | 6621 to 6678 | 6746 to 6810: 2.6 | 25.5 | 20.9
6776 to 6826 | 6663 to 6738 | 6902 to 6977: 9.2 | 21.7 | 31.4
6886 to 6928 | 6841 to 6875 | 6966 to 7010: 4.6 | 21.7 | 39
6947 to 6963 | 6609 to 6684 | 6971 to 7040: 1.8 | 26.2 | 42.7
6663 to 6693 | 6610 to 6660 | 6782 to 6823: 2.9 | 27.1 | 20.7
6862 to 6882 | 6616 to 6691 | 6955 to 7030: 7.0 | 25.1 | 39.9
